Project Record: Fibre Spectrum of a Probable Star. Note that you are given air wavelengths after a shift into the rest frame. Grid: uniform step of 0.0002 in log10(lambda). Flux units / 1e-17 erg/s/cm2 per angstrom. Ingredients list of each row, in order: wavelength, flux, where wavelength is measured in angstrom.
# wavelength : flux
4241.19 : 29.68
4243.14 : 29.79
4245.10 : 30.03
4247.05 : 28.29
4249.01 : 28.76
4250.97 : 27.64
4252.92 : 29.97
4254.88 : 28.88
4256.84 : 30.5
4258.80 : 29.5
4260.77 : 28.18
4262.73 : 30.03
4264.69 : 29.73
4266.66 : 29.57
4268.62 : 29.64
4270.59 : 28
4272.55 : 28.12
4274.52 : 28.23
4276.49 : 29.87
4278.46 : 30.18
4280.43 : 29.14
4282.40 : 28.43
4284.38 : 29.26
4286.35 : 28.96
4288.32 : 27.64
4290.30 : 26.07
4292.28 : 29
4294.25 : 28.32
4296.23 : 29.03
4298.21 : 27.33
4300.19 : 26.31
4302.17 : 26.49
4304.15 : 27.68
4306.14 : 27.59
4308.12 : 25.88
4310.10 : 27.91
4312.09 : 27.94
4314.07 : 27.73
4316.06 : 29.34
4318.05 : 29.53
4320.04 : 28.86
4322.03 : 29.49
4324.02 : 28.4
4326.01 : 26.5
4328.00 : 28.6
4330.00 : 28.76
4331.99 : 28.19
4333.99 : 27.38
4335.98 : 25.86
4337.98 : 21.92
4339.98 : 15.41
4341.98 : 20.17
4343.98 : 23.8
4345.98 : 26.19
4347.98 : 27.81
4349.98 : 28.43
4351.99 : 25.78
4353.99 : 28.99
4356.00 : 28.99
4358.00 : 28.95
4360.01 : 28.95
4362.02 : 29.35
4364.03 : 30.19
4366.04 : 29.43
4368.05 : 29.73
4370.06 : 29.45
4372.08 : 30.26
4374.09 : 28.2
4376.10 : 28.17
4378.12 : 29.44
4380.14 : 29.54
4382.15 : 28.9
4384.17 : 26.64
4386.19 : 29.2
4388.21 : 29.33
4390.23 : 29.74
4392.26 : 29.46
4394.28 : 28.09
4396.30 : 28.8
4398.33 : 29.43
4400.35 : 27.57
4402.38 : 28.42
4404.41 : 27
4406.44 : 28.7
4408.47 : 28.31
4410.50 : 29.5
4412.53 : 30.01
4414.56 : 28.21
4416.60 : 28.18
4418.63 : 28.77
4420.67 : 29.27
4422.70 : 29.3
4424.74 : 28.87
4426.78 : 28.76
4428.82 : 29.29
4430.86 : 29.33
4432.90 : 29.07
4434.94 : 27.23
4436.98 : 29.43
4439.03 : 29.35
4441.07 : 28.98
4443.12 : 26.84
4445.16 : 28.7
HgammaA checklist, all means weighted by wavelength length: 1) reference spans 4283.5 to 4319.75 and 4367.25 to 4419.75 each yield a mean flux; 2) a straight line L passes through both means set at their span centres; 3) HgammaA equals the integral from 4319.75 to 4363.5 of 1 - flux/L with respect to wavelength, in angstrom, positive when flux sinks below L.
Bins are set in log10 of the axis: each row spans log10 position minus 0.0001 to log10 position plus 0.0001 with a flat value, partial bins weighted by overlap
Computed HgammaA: 2.5 angstrom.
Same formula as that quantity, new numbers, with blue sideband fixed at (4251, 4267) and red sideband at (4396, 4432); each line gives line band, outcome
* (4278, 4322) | 1.7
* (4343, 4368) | 0.7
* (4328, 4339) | 0.9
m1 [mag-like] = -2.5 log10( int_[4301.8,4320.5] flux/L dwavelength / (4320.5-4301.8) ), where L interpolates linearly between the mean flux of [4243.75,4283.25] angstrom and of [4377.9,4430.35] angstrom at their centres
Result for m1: 0.04 mag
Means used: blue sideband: 29.1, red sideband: 28.8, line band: 27.9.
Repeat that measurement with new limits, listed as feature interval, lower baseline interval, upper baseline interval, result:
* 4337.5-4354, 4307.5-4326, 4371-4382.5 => 0.19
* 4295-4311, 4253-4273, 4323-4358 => 0.01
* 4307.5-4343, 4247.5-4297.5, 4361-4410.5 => 0.09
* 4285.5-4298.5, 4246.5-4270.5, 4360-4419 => 0.04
